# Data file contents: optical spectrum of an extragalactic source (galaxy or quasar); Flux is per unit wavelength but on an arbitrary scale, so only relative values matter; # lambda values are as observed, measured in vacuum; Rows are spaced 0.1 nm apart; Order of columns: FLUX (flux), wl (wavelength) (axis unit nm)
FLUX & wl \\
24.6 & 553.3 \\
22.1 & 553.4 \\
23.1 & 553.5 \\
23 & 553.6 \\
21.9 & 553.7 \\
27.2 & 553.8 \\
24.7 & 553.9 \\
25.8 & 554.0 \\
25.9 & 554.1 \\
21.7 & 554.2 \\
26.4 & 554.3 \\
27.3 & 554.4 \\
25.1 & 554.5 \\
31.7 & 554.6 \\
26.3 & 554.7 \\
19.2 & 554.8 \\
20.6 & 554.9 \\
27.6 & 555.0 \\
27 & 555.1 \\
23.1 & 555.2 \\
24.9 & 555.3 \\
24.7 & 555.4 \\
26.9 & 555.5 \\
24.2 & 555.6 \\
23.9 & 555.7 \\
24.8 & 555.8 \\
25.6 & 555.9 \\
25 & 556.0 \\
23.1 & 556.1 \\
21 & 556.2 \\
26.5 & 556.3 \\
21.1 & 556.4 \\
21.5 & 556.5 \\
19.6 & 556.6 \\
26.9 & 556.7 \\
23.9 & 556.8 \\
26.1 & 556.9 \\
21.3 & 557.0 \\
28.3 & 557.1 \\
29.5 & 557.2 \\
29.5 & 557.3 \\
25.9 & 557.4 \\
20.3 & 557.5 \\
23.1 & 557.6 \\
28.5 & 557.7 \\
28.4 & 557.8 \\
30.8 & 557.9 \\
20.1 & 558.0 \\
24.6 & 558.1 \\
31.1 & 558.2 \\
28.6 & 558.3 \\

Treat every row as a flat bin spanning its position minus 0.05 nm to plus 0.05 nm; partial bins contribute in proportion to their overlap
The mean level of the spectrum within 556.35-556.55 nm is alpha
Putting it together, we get 21.3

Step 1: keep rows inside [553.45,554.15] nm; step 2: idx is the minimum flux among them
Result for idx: 21.9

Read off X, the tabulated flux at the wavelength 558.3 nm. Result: 28.6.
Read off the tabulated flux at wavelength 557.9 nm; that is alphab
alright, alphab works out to 30.8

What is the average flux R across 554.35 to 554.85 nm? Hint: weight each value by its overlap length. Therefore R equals 25.9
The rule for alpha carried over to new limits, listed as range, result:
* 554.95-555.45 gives 25.5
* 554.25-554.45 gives 26.8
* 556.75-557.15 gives 24.9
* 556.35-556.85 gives 22.6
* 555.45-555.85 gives 25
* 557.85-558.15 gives 25.2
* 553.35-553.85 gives 23.5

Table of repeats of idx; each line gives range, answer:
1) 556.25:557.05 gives 19.6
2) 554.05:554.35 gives 21.7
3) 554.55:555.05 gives 19.2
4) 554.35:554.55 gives 25.1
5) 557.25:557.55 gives 20.3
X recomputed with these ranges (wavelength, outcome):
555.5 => 26.9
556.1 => 23.1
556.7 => 26.9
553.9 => 24.7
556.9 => 26.1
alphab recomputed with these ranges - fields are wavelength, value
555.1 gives 27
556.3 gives 26.5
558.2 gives 31.1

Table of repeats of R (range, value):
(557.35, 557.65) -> 23.1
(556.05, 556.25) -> 22.1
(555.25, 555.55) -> 25.5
